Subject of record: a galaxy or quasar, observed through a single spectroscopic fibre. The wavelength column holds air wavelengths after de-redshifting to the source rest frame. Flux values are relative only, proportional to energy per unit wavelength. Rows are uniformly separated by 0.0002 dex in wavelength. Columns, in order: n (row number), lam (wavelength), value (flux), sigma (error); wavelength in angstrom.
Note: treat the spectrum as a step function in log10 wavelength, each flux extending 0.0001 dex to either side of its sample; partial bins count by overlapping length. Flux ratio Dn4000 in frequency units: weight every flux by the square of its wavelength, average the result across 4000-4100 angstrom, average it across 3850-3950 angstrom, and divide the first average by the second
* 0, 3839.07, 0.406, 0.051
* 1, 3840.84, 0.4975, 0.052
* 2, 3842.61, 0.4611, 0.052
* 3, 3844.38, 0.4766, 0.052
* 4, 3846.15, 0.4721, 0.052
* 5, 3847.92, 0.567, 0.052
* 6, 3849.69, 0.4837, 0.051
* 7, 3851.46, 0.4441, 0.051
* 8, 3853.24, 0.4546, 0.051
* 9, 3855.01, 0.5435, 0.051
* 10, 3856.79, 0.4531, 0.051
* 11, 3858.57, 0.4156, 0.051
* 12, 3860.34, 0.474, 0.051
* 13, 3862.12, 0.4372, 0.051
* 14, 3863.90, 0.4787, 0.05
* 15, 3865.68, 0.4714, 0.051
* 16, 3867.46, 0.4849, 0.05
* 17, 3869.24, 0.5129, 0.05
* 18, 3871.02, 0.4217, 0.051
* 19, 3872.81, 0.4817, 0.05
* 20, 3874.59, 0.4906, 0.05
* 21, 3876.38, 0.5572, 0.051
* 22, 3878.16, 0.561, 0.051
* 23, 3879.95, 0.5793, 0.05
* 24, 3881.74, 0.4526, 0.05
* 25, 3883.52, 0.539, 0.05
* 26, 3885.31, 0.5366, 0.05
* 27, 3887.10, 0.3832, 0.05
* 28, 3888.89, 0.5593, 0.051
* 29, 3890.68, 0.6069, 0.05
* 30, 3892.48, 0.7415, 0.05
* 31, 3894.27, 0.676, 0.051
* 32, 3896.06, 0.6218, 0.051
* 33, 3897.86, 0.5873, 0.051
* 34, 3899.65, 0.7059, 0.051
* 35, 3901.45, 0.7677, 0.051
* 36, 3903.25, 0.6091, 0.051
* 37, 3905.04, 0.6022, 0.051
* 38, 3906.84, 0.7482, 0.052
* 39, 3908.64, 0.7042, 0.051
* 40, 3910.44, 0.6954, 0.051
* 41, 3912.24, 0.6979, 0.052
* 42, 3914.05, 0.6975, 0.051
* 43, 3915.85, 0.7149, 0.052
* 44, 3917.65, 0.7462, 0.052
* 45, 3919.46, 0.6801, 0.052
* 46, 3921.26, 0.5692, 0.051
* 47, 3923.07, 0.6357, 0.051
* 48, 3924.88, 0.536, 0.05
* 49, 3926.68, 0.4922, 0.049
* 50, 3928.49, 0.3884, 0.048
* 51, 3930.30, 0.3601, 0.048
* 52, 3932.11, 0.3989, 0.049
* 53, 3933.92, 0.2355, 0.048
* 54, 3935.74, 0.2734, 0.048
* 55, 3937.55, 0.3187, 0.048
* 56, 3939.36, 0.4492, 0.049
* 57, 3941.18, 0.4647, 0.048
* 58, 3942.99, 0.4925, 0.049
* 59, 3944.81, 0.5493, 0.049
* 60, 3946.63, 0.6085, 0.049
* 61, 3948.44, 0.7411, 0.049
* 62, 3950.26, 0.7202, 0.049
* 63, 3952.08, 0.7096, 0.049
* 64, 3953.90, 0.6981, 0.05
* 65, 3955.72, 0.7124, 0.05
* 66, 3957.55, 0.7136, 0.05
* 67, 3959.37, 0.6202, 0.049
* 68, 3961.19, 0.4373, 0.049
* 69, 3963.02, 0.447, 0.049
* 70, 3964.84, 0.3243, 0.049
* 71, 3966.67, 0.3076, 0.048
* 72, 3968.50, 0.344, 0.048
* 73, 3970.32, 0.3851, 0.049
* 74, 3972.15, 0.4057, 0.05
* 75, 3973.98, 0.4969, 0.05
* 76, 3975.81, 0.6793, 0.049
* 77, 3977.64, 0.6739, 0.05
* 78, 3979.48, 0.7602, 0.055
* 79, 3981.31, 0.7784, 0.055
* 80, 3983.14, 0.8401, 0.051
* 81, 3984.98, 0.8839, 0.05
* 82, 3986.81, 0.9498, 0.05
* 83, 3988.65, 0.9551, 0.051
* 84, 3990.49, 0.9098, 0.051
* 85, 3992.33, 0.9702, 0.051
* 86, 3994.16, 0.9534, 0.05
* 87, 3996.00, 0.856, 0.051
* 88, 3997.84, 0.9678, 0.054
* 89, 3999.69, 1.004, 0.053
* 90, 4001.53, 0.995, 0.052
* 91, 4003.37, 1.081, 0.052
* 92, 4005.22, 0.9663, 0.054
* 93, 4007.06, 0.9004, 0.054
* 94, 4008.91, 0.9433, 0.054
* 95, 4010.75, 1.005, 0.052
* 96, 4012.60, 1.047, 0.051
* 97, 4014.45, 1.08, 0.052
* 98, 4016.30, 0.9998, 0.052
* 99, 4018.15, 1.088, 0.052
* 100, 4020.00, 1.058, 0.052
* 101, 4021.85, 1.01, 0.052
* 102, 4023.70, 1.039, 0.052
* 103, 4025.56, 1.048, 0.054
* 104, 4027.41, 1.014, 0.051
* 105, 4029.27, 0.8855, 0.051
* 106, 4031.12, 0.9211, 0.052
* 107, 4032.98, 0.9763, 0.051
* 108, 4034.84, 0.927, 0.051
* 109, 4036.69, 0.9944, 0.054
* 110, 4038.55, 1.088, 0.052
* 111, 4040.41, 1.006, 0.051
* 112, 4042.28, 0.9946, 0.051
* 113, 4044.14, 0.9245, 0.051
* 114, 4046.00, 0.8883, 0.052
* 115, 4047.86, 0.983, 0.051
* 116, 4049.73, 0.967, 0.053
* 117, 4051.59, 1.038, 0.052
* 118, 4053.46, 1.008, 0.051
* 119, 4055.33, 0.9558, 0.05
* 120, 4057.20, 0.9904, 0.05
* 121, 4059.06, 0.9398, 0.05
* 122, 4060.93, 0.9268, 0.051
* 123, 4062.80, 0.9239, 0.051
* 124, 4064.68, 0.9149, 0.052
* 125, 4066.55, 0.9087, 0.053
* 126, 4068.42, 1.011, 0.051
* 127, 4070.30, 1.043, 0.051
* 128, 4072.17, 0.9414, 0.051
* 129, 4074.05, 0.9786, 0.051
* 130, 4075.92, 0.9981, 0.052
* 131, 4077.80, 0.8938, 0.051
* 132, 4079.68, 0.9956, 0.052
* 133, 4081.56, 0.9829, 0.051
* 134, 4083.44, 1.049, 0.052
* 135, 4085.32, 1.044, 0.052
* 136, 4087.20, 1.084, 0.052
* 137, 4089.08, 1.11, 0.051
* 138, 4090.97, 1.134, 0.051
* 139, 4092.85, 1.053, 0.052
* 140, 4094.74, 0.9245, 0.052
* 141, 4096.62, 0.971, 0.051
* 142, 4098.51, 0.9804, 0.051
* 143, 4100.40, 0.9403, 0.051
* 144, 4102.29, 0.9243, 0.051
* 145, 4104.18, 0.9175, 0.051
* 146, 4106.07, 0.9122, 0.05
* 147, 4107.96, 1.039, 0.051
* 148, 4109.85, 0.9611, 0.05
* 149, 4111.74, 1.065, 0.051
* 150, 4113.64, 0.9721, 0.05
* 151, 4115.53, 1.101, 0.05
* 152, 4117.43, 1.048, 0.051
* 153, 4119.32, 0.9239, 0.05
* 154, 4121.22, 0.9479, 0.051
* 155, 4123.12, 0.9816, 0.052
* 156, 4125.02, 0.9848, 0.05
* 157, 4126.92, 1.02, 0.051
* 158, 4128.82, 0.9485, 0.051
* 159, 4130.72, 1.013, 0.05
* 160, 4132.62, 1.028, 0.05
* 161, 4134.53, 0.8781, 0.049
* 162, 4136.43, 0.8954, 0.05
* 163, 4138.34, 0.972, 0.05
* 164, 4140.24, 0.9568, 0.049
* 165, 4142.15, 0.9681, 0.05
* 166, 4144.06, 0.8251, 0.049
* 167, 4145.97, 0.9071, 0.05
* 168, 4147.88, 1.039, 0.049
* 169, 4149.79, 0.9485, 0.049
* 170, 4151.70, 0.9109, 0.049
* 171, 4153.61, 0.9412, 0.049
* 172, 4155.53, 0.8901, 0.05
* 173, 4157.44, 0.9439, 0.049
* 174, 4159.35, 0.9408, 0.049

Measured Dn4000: 2.0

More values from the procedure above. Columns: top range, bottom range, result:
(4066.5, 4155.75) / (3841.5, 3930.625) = 1.96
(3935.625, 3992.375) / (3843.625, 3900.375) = 1.23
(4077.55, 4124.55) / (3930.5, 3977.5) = 2.14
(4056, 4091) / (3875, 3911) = 1.78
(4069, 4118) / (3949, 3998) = 1.56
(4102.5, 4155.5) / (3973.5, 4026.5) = 1.10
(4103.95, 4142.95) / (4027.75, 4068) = 1.06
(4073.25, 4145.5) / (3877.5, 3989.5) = 1.82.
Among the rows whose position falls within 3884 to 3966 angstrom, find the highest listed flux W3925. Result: 0.7677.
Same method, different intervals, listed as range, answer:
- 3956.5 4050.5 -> 1.088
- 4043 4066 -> 1.038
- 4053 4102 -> 1.134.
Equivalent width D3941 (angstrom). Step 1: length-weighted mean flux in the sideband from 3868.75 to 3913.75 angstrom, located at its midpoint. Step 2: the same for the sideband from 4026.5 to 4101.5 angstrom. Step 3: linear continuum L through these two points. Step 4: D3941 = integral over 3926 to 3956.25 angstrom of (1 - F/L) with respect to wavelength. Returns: 8.8 angstrom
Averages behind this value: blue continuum 0.596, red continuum 0.983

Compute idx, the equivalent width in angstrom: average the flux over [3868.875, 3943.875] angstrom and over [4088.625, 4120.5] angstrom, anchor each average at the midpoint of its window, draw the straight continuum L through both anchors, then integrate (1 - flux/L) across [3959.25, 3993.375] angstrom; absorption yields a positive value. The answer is 3.5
